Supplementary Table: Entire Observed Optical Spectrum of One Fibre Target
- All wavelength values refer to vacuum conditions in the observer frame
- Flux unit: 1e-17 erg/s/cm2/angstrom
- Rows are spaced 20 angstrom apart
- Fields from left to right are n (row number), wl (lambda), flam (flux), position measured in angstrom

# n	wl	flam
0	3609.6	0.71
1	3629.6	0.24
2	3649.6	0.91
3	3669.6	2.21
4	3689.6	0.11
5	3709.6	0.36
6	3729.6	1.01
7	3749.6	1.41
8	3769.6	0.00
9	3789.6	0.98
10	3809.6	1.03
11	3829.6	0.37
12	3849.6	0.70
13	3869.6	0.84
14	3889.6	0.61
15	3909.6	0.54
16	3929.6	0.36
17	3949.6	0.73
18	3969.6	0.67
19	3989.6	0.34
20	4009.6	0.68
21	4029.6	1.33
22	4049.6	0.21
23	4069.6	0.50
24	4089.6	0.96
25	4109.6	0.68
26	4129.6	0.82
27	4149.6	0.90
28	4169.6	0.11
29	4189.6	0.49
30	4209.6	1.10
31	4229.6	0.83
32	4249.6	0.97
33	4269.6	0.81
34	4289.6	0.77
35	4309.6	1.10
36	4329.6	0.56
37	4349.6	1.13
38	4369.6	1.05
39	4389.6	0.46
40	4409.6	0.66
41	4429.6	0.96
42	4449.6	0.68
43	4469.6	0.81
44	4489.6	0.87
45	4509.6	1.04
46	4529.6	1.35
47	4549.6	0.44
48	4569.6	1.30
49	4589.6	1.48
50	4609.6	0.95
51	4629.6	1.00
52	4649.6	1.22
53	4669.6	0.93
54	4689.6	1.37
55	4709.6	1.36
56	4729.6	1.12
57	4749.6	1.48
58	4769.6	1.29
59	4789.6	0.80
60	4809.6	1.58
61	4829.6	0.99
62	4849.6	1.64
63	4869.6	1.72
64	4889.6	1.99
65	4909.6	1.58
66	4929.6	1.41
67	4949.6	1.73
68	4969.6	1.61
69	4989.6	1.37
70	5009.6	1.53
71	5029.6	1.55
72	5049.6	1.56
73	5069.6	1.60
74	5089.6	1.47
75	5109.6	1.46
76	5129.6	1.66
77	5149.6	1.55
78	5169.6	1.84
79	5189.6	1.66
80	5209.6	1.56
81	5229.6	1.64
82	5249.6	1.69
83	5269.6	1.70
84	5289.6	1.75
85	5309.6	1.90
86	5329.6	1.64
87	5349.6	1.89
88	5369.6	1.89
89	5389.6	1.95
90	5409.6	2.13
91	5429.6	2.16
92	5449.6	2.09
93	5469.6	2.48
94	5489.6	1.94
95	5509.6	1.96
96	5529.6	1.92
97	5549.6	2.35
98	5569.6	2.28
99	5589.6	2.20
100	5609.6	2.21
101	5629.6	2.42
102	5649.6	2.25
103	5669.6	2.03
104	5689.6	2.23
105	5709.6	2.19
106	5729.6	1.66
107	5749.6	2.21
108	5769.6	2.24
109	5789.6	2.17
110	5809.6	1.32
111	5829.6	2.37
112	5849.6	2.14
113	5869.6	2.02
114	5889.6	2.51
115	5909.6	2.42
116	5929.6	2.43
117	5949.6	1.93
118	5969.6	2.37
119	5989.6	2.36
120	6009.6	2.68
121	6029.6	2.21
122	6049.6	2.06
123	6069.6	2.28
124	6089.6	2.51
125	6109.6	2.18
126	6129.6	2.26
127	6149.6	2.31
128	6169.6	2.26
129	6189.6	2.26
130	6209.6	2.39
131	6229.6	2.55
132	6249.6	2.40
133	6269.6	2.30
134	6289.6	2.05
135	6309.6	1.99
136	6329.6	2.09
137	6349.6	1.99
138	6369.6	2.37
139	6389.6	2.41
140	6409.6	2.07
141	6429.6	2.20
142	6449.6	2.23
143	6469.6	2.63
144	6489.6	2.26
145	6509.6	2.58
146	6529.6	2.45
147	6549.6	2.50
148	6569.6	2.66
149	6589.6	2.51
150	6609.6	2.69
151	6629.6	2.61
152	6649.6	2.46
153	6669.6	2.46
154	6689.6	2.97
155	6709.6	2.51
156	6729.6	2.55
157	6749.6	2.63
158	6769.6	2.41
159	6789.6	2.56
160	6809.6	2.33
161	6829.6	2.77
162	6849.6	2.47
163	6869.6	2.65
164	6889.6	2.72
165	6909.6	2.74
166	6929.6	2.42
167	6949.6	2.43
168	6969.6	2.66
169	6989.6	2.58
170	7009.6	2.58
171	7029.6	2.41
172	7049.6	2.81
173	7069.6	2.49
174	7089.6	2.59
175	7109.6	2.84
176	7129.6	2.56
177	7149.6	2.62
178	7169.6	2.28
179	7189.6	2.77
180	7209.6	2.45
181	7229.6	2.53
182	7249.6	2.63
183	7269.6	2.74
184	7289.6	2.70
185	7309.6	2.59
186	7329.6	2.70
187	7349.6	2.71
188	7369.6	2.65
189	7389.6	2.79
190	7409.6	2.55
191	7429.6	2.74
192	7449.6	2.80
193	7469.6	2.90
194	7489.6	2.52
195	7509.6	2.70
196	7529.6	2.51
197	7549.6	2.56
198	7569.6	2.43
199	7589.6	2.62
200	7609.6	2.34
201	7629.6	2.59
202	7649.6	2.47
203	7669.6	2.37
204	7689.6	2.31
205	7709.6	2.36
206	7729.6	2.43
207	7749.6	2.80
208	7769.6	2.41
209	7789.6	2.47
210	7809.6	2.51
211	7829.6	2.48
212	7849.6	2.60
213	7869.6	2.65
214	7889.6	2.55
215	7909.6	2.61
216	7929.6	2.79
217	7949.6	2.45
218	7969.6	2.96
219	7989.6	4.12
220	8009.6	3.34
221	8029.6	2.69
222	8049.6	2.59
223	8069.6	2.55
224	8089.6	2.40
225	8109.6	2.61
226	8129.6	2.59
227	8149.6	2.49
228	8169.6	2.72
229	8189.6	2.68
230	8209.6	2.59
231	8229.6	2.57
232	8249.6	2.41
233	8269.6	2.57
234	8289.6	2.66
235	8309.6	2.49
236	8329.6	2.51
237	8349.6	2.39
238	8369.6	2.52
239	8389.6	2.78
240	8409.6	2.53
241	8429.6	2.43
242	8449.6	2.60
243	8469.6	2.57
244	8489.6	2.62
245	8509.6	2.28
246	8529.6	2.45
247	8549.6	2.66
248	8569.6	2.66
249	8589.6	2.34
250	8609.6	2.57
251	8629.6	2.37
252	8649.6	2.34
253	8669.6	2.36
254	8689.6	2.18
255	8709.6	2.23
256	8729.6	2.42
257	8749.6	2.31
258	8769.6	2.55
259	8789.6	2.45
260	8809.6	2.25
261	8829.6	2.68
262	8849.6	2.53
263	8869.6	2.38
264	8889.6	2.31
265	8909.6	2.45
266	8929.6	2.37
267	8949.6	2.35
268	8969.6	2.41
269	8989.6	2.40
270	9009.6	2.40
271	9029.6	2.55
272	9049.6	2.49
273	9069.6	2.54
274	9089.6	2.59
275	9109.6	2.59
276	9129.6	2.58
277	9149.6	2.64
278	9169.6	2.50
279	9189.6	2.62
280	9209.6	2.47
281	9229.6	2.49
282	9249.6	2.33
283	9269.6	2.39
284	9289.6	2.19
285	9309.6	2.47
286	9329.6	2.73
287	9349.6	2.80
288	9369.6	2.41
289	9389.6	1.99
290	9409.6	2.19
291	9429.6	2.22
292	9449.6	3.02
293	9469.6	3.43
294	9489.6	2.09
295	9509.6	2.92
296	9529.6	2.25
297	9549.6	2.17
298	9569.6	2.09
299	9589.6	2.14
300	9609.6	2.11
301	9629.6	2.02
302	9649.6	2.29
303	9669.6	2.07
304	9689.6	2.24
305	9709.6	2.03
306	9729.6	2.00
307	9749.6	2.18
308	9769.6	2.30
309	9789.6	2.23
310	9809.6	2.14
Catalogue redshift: 0.22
